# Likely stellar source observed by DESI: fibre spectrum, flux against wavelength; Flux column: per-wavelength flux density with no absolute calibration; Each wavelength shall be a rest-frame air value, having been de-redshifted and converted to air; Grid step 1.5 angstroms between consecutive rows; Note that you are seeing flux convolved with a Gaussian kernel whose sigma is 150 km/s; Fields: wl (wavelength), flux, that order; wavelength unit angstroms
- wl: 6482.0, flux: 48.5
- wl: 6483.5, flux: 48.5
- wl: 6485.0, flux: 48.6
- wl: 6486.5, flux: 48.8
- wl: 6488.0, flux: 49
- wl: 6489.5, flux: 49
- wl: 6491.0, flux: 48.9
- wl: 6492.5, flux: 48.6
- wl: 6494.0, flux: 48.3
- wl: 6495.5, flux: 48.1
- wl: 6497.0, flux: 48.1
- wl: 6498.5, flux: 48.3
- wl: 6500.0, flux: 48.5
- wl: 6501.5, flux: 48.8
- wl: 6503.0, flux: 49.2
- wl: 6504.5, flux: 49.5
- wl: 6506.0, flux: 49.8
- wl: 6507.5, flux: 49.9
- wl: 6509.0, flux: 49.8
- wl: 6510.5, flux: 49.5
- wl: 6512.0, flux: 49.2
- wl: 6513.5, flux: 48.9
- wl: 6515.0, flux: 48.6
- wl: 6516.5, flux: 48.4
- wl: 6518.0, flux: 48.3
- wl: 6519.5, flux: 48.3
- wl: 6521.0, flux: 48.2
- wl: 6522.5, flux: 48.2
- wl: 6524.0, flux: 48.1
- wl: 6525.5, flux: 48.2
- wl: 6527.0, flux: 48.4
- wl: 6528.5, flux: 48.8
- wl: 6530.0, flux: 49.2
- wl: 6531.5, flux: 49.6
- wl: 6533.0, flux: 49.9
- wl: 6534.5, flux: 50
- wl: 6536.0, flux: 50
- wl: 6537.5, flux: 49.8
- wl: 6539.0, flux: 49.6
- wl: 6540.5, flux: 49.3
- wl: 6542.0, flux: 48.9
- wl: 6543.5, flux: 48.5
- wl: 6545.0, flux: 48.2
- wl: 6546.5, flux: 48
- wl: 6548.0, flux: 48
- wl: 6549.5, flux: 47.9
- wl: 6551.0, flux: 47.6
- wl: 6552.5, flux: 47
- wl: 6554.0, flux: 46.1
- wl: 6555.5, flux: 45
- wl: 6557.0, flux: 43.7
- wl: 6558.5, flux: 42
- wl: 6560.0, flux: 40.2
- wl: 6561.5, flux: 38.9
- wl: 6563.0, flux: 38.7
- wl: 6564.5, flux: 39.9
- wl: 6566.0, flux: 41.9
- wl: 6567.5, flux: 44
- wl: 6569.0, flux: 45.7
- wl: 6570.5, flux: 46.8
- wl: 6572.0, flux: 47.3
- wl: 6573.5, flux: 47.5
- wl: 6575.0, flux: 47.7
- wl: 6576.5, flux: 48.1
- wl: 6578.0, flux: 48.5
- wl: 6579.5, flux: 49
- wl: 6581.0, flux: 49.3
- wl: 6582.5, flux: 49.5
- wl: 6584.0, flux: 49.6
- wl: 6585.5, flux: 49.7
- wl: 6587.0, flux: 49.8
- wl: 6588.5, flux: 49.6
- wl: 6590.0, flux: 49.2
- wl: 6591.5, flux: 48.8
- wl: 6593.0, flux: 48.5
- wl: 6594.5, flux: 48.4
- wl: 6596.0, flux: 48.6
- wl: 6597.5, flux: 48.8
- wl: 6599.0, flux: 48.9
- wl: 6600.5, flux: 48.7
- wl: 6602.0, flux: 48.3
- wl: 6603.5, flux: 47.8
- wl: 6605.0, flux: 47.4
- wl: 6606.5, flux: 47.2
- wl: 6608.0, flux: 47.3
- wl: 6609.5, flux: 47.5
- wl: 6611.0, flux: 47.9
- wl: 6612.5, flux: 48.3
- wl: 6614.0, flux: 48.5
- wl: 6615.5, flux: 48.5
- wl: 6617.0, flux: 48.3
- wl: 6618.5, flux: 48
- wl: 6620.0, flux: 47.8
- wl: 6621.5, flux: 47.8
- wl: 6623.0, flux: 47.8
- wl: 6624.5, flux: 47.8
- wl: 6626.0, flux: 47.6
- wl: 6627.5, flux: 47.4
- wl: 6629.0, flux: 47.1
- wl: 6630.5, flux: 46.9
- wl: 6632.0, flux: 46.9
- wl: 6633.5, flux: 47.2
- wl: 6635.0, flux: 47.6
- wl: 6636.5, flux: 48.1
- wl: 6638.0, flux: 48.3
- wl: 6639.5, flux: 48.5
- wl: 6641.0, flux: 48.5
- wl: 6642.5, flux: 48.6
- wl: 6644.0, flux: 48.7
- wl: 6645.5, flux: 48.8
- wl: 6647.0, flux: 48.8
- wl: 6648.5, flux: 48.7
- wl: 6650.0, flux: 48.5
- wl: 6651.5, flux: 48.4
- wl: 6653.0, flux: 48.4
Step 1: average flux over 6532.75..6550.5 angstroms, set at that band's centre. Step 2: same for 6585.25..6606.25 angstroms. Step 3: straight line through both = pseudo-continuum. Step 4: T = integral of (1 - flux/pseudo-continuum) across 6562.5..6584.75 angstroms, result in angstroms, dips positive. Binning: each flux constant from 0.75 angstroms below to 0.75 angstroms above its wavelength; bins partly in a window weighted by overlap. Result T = 1.1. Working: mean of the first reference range 49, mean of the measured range 46.3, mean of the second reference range 48.7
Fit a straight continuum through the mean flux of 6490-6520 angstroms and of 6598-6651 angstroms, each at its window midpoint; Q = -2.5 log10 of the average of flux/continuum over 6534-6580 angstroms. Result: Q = 0.05 mag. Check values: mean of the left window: 48.9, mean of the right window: 48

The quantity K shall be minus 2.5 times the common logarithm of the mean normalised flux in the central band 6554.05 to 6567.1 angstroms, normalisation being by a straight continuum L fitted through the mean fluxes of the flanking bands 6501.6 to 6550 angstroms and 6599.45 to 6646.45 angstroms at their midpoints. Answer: 0.17 mag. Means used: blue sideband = 48.9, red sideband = 47.9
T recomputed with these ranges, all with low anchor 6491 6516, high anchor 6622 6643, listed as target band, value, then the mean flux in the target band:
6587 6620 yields -0.23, 48.3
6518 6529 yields 0.10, 48.3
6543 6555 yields 0.23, 47.6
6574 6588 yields -0.23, 49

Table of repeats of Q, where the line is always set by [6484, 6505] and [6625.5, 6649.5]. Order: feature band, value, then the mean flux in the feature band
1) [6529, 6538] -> -0.03 mag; 49.7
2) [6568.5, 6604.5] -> -0.01 mag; 48.5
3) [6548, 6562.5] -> 0.09 mag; 44.4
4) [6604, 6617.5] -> 0.01 mag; 47.9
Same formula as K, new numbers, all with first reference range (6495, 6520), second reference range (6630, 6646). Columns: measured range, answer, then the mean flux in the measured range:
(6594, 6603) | -0.01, 48.6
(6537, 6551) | 0.00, 48.6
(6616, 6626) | 0.01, 47.9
